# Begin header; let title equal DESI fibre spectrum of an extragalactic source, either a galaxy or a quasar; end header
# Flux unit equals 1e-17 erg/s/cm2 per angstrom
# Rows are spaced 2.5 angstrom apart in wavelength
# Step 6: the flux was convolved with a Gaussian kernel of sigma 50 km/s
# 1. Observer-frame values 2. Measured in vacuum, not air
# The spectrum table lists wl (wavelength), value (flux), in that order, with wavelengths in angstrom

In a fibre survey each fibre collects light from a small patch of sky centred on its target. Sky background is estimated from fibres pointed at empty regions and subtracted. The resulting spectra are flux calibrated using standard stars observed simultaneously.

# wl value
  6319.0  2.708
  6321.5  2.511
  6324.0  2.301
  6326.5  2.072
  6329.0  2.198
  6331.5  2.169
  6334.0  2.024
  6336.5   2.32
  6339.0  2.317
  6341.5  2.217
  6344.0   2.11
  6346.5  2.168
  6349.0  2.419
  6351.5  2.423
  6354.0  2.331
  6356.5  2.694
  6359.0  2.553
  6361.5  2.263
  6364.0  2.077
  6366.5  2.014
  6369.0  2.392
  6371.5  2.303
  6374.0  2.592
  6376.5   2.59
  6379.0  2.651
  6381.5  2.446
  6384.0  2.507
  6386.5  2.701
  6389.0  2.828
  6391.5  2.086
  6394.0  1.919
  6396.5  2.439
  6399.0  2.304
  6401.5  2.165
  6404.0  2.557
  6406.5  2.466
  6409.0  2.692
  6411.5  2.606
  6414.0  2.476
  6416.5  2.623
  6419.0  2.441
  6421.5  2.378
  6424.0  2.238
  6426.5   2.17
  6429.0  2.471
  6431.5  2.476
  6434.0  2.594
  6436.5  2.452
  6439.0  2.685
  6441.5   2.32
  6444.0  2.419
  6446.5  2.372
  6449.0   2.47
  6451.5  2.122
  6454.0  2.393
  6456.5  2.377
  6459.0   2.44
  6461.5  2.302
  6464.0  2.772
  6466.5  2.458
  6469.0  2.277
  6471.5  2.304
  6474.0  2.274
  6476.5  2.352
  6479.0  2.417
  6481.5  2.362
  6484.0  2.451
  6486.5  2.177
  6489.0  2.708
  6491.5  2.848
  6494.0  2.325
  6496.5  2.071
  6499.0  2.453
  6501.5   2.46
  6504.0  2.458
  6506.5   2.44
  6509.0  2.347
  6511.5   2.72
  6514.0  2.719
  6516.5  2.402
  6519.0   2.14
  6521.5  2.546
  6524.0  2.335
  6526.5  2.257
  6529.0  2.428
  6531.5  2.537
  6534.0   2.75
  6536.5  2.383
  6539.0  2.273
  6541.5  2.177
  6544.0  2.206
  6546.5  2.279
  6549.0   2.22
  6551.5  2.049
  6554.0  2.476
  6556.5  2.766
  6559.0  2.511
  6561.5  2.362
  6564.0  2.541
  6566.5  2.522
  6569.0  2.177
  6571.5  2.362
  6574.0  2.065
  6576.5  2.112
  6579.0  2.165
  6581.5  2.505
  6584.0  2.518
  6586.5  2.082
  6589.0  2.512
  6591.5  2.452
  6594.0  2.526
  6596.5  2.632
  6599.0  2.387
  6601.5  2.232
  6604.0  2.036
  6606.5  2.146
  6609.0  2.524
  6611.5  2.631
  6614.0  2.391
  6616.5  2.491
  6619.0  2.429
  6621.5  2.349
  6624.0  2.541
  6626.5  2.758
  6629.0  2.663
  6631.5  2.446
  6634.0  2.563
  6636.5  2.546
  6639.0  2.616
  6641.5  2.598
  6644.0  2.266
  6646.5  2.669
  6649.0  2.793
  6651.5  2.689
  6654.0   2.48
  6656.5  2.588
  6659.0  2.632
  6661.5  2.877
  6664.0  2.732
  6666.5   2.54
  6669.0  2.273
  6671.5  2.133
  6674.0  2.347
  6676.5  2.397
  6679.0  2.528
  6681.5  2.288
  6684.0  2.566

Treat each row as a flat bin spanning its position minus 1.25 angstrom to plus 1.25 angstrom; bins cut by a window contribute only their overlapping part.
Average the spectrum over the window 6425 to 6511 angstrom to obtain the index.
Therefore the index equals 2.41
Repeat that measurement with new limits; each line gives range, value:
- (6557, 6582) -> 2.34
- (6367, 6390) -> 2.54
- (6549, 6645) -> 2.42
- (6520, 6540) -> 2.44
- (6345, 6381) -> 2.39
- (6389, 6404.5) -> 2.28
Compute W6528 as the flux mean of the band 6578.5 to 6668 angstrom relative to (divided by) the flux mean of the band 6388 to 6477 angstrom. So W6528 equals 1.04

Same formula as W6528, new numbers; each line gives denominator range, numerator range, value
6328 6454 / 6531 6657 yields 1.02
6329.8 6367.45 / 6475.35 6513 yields 1.07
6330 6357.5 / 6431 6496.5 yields 1.06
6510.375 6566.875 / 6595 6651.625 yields 1.03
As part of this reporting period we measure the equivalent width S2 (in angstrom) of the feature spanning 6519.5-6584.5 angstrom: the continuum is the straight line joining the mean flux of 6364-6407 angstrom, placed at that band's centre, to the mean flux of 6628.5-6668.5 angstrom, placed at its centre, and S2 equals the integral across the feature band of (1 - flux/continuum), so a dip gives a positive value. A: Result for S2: 4.20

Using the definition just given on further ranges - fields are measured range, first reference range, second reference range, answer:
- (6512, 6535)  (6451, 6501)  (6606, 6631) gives -0.28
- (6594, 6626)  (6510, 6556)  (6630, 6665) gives 1.55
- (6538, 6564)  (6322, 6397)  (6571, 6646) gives 0.65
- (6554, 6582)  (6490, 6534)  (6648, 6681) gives 1.21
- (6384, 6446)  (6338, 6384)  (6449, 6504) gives -1.43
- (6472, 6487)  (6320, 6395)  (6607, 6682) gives 0.46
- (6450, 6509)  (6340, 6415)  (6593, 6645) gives 0.64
